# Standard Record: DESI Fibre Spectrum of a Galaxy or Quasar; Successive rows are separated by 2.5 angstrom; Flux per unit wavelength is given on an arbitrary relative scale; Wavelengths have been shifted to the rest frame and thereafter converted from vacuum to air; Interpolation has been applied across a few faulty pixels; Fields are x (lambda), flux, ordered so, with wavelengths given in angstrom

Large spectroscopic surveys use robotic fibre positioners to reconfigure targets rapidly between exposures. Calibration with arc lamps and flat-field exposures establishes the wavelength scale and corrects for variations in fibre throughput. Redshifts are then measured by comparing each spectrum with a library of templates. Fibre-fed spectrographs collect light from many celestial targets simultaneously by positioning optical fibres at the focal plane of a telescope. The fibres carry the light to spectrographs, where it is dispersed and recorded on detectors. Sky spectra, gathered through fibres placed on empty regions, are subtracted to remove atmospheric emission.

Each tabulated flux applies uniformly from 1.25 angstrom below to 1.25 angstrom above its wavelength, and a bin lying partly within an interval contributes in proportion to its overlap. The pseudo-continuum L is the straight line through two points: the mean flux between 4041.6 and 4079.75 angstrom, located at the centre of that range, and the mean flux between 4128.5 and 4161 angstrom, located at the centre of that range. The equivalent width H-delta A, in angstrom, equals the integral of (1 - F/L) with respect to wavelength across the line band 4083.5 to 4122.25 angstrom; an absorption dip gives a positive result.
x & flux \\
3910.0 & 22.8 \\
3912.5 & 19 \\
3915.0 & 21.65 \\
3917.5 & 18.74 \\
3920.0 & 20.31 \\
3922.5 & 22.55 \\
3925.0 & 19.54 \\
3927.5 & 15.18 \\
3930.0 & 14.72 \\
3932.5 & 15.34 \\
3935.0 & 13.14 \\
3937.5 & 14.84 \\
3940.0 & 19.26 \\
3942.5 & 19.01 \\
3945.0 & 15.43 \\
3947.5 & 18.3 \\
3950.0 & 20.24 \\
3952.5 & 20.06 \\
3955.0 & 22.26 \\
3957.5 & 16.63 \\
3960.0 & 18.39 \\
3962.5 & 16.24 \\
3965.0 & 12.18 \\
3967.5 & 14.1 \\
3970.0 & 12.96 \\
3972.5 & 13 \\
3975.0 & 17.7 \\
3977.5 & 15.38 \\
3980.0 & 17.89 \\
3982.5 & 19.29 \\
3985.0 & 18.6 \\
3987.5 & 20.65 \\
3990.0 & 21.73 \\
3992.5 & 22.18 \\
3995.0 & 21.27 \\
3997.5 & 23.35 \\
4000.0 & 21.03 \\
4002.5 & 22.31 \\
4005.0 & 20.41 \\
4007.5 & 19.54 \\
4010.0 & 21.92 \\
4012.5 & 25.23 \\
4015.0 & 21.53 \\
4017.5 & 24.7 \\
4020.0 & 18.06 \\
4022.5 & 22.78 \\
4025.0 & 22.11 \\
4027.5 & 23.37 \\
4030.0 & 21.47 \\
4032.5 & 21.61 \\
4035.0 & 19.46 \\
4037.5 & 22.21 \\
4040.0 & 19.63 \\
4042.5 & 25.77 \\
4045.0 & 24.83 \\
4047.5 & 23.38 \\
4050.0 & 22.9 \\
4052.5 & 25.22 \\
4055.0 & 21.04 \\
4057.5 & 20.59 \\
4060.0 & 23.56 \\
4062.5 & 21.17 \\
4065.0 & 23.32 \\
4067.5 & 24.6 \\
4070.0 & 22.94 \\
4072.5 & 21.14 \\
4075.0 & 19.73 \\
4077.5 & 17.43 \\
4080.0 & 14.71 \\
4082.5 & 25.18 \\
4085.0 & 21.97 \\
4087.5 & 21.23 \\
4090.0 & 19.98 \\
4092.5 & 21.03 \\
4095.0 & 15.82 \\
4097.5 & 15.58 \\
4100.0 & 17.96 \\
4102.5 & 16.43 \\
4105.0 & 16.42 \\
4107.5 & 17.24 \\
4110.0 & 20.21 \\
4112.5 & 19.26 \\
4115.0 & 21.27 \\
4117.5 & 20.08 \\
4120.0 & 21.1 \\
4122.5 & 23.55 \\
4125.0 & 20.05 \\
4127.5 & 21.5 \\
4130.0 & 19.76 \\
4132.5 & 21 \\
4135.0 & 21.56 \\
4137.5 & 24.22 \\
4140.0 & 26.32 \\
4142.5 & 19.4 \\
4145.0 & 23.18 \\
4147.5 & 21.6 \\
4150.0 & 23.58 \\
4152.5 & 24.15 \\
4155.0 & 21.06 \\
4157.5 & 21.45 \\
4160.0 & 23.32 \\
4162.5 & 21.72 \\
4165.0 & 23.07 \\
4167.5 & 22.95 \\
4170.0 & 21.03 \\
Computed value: 5.4 angstrom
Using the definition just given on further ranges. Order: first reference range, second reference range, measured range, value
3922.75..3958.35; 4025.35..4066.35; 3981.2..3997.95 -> -0.86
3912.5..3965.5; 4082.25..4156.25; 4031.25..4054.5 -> -3.84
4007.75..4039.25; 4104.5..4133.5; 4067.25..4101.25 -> 1.68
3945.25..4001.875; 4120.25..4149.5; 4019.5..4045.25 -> -2.95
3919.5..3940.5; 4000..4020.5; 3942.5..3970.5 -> 2.06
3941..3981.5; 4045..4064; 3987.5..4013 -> -3.20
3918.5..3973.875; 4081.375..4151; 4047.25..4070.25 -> -4.14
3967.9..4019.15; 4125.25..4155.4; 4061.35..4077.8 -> -0.46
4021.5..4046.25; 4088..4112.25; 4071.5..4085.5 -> -0.36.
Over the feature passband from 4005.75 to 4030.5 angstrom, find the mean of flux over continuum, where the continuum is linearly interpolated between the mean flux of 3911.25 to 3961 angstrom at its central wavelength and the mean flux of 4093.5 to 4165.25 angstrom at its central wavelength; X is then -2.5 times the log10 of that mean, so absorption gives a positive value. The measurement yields -0.15 mag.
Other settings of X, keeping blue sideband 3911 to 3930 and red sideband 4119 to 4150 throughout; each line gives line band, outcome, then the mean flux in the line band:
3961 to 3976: 0.35 mag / 14.4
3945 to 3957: 0.01 mag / 19.5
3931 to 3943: 0.21 mag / 16.1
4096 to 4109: 0.27 mag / 16.8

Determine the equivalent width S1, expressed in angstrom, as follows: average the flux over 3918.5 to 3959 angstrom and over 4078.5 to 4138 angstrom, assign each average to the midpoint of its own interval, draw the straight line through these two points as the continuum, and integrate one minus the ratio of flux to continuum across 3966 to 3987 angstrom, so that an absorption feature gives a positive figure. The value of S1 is 2.4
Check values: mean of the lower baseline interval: 17.9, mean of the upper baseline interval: 19.8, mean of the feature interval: 16.2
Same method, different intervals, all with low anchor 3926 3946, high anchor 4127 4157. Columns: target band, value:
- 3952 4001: -2.87 angstrom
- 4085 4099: 1.16 angstrom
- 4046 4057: -1.99 angstrom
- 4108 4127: 0.75 angstrom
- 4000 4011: -1.81 angstrom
